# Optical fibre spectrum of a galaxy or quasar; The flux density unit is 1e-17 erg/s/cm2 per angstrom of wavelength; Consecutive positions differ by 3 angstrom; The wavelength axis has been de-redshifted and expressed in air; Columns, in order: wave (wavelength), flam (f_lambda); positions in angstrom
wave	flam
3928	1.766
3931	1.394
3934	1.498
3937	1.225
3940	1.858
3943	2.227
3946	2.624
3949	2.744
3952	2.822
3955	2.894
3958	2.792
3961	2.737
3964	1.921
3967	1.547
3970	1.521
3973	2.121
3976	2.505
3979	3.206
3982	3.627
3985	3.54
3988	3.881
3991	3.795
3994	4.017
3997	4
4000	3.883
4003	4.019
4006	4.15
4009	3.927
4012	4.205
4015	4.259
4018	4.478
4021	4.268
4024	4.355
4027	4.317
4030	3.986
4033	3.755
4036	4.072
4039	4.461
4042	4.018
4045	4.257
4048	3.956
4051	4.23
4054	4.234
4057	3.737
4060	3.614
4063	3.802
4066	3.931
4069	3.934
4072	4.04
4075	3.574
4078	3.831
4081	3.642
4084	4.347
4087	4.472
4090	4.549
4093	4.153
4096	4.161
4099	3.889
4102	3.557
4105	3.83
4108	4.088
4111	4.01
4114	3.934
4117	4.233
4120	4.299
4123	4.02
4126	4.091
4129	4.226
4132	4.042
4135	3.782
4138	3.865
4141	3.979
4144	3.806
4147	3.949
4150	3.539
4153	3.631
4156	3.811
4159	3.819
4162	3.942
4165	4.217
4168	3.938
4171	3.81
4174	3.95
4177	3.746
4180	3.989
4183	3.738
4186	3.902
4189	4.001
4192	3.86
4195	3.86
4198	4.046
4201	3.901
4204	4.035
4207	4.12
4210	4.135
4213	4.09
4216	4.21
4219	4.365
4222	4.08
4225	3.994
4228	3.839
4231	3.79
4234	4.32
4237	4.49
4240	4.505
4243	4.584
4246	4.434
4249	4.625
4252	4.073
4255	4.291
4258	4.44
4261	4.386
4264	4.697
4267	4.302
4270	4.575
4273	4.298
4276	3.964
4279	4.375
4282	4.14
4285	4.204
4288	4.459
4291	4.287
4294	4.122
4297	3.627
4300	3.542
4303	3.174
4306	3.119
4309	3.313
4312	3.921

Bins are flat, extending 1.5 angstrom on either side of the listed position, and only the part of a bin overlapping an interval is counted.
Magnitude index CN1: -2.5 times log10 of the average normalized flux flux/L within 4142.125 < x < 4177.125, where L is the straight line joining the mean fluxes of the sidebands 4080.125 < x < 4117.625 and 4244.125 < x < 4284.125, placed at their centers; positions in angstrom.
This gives 0.09 mag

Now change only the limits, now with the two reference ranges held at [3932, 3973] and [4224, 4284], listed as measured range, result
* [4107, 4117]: -0.219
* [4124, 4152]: -0.127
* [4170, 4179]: -0.029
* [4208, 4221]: -0.043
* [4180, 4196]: -0.012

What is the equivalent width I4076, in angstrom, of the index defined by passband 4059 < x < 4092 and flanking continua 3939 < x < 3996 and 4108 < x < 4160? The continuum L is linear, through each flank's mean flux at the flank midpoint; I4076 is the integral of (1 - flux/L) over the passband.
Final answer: -4.2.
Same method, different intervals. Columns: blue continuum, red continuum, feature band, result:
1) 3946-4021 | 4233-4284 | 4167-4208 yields 1.79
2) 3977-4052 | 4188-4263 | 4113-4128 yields -0.09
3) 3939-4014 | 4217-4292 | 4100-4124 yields -2.08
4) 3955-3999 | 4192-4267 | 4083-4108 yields -4.03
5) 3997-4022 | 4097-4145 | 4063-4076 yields 0.58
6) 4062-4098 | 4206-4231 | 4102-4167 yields 1.73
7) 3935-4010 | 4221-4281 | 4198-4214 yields 0.11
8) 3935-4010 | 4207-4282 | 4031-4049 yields -4.55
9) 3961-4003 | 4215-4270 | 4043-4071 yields -4.46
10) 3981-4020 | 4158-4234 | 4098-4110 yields 0.42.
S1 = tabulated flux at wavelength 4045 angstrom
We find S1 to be 4.257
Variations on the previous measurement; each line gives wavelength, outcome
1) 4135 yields 3.782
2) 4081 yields 3.642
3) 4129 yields 4.226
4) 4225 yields 3.994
